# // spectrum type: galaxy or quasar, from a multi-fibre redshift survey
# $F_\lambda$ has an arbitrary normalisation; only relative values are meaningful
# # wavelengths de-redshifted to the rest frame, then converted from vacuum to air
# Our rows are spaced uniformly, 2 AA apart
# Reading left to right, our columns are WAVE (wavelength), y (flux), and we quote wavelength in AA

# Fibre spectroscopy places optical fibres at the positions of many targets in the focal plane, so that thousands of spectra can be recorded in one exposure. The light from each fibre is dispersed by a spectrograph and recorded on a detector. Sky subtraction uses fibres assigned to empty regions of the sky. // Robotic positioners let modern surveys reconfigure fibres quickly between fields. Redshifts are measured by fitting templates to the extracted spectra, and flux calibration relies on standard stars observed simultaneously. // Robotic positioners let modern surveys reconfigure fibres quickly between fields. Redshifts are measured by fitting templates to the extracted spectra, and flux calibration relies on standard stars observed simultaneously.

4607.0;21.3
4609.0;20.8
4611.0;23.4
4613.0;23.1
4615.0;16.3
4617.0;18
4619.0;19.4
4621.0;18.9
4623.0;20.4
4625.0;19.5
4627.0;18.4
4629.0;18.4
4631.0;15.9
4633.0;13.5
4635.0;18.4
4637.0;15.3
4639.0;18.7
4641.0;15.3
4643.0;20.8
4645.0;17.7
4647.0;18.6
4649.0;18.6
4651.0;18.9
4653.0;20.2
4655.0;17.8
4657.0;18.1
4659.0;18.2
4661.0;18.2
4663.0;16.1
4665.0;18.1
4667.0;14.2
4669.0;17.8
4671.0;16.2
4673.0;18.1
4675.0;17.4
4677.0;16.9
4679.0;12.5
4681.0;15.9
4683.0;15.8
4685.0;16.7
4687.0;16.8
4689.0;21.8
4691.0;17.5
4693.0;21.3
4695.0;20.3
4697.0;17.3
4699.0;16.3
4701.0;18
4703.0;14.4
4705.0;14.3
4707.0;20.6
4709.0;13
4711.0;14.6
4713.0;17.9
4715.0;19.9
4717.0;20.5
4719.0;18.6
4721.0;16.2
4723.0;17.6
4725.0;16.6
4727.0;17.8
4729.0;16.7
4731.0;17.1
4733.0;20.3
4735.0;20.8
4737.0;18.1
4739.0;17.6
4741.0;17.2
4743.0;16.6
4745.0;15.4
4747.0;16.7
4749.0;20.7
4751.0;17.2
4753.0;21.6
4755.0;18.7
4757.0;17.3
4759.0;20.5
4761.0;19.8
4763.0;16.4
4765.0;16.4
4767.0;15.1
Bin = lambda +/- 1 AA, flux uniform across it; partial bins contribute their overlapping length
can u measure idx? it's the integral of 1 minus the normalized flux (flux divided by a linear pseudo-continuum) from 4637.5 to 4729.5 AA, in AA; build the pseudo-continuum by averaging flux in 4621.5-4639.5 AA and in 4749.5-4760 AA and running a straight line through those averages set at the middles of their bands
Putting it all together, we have 3.9 AA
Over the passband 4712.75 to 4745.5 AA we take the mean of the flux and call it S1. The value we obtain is 18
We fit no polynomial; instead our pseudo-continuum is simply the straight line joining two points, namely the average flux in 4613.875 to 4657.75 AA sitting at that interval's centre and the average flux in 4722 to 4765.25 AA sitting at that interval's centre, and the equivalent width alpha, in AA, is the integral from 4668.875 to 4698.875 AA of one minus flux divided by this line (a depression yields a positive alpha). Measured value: 1.0 AA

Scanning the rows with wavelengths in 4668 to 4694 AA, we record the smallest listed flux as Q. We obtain 12.5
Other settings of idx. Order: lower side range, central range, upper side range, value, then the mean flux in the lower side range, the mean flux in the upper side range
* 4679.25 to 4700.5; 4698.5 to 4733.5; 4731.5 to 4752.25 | 1.4 AA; 17.8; 18.1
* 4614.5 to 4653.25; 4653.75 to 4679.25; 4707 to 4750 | 1.2 AA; 18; 17.7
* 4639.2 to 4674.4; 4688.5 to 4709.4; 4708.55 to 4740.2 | 0.1 AA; 17.8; 17.8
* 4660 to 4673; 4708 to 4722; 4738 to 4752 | -0.1 AA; 16.9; 17.3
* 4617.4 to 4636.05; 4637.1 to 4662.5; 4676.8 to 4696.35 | -0.5 AA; 18.1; 17.6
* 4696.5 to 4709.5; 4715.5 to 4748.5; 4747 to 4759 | 0.1 AA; 16.4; 19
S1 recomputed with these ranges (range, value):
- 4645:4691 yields 17.4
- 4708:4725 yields 17.2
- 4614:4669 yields 17.8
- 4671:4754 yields 17.6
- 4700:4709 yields 16.4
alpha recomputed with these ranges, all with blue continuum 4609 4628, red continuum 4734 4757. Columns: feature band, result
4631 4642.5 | 1.8 AA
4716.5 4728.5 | 0.5 AA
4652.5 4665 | 0.8 AA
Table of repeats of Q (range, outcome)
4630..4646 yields 13.5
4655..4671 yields 14.2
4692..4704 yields 14.4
